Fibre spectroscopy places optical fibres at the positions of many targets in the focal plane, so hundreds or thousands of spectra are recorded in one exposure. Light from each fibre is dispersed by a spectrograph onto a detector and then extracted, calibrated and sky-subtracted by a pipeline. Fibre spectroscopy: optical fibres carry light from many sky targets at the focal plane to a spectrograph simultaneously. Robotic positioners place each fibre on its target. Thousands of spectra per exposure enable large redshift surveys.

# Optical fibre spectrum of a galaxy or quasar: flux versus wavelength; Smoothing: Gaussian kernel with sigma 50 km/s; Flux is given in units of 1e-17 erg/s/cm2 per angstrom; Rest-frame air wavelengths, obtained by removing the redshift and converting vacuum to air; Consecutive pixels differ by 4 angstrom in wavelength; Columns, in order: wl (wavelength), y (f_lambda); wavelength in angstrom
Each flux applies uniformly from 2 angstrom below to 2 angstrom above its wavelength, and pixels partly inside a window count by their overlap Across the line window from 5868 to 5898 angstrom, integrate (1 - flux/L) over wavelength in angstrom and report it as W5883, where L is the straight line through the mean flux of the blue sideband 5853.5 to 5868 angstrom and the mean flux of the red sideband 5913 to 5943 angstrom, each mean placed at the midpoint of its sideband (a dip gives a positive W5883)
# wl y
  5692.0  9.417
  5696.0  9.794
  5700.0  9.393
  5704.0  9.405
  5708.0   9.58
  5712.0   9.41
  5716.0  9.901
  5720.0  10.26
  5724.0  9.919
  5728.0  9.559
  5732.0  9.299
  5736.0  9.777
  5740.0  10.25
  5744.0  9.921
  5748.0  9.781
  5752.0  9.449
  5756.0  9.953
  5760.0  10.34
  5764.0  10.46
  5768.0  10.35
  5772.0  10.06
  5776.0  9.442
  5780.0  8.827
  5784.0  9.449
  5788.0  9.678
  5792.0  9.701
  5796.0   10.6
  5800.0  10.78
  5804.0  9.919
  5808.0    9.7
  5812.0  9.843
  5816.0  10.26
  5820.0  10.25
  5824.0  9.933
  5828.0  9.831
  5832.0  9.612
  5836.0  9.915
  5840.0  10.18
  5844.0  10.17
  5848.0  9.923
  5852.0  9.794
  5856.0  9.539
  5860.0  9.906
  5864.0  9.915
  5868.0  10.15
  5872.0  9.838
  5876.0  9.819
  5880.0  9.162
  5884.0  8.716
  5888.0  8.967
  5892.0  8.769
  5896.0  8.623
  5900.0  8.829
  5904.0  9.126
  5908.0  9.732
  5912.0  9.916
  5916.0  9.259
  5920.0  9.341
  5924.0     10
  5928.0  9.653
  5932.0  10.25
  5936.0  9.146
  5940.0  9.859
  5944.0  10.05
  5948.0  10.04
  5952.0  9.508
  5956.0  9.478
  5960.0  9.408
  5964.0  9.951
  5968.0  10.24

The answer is 1.8 angstrom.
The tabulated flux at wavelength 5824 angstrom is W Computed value 9.933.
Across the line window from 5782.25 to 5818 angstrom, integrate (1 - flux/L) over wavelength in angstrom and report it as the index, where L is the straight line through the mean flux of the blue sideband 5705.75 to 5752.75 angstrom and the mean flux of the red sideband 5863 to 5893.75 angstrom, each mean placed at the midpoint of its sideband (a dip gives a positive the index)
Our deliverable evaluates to -1.5 angstrom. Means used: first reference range 9.77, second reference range 9.41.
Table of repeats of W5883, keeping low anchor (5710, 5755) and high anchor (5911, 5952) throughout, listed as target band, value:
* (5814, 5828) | -0.5 angstrom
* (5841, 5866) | -0.3 angstrom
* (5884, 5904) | 1.9 angstrom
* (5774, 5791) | 0.7 angstrom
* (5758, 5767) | -0.6 angstrom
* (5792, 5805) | -0.8 angstrom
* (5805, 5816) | -0.1 angstrom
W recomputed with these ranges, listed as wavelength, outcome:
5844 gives 10.17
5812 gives 9.843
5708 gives 9.58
